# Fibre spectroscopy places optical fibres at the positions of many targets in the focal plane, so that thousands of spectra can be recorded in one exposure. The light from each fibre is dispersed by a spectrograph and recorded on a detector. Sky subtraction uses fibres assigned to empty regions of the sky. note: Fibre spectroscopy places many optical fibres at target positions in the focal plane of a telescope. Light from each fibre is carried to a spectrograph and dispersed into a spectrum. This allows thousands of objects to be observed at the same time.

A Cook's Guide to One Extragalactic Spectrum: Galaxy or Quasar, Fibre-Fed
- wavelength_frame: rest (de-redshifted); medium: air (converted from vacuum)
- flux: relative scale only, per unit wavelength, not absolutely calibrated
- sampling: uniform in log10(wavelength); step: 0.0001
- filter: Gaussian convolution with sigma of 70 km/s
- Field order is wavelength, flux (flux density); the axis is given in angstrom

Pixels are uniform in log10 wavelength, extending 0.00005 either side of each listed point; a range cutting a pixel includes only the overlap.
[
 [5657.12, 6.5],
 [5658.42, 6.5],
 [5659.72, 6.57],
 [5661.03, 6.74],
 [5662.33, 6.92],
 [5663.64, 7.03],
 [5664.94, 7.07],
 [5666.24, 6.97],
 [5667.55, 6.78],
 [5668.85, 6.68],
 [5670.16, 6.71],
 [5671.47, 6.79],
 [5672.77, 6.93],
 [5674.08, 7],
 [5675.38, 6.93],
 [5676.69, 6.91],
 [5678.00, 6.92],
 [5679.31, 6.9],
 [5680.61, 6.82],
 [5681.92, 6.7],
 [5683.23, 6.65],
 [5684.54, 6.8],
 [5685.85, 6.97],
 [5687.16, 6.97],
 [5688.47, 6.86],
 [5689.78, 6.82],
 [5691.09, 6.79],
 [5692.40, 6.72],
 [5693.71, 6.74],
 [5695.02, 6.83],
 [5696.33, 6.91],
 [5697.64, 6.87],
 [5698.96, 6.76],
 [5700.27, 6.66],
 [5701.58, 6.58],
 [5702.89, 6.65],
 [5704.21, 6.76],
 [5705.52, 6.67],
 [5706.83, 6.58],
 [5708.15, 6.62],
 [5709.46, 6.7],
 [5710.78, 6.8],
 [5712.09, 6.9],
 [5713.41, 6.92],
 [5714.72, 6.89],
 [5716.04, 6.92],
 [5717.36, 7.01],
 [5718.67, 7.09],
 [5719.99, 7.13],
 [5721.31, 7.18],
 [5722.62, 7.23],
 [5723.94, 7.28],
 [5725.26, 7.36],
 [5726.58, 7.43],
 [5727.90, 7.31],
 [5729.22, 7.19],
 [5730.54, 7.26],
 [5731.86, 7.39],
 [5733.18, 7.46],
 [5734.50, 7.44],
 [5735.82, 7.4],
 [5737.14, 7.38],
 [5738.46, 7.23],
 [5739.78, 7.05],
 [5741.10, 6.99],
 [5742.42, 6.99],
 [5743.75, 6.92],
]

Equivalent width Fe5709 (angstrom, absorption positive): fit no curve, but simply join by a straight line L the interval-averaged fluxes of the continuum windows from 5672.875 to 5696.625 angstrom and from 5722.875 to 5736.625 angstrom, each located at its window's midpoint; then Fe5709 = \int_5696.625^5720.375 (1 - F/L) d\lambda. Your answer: 1.0 angstrom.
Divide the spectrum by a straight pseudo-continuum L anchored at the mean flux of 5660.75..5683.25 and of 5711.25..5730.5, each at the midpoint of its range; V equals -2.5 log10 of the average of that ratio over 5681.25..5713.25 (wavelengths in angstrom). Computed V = 0.038 mag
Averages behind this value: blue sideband 6.87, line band 6.76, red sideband 7.13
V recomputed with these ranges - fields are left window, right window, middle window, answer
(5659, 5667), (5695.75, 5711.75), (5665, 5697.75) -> -0.01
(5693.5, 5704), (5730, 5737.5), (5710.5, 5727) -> 0.00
